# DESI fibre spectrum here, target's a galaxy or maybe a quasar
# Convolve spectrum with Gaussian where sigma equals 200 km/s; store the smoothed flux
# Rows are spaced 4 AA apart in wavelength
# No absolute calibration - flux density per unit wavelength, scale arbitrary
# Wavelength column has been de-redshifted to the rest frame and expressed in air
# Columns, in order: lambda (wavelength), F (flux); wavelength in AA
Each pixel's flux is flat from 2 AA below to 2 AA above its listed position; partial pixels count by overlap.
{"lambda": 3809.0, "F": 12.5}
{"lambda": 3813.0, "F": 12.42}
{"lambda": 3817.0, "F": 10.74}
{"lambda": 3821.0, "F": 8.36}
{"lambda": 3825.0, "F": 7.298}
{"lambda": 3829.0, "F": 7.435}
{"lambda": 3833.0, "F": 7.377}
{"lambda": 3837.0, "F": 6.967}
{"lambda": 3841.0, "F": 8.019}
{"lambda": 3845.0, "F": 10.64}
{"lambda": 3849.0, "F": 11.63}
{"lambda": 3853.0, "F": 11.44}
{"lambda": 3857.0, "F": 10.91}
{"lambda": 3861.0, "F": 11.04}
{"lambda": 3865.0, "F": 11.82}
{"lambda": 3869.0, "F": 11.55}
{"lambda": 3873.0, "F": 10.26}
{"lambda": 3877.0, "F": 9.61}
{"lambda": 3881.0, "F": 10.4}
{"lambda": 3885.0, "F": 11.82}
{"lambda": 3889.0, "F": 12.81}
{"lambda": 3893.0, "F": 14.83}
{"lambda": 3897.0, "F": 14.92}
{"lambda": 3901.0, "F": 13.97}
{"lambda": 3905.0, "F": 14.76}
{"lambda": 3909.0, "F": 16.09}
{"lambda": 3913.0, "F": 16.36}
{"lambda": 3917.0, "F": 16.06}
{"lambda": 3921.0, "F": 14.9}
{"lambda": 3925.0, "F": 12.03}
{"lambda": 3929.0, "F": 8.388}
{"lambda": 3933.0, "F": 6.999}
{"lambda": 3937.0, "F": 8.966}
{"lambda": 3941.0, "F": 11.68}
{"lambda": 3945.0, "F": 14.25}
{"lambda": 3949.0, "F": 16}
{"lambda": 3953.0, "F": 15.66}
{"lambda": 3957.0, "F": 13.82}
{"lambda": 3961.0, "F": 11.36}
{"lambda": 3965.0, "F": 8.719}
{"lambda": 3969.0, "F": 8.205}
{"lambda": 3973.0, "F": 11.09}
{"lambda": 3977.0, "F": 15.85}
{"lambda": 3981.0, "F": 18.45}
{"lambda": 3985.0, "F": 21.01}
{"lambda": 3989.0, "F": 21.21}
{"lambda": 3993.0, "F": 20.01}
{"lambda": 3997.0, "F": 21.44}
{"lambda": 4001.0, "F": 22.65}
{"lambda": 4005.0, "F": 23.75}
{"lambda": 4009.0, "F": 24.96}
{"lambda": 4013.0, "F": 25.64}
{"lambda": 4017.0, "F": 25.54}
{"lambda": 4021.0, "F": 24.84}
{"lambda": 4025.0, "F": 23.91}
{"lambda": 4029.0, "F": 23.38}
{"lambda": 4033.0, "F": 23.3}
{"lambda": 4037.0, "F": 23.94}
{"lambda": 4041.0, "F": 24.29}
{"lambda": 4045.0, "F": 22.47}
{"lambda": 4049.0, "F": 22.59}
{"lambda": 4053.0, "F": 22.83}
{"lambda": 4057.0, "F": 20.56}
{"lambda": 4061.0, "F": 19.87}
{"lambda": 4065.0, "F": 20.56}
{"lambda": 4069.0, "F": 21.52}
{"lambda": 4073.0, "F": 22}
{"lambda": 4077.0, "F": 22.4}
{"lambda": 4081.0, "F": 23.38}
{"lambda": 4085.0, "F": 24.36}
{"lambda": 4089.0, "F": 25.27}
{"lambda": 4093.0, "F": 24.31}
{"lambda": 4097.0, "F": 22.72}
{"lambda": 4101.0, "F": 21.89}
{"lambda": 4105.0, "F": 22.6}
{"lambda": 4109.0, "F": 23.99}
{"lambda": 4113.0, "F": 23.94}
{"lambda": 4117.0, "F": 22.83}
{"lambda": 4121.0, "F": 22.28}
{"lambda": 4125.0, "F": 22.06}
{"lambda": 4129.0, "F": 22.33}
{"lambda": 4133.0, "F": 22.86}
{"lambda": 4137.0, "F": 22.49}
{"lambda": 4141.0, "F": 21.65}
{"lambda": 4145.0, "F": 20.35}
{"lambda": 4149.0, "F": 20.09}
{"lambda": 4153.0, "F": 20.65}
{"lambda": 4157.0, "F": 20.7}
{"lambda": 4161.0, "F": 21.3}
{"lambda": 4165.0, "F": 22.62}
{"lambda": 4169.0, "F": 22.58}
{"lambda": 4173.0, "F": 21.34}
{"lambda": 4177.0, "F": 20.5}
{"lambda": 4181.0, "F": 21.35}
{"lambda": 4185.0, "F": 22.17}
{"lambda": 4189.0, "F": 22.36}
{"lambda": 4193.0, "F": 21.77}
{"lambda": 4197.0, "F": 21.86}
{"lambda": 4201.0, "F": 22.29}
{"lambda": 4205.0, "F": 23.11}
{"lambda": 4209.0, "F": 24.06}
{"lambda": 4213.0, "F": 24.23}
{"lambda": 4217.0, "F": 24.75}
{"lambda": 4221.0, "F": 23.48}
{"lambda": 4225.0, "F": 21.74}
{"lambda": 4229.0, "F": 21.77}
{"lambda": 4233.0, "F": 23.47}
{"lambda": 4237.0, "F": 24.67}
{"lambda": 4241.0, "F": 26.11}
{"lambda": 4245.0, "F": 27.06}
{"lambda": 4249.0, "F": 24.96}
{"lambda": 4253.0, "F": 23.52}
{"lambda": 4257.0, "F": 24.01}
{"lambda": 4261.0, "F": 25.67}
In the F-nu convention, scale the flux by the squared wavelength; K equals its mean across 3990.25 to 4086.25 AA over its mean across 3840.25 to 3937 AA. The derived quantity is 2.04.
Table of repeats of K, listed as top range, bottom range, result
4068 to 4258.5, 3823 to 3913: 2.34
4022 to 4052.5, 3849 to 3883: 2.34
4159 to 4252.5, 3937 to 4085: 1.28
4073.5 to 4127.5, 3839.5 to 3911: 2.15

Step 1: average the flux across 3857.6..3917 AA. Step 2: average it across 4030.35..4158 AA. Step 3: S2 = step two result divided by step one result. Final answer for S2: 1.7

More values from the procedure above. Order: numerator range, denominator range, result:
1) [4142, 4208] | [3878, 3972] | 1.70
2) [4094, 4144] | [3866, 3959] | 1.76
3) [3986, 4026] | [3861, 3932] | 1.82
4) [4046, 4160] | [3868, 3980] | 1.76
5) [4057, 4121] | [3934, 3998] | 1.55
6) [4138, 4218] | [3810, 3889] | 2.18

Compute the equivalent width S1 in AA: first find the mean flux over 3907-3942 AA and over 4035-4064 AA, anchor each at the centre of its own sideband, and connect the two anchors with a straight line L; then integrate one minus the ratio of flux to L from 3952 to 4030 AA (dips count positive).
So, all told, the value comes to -4.74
